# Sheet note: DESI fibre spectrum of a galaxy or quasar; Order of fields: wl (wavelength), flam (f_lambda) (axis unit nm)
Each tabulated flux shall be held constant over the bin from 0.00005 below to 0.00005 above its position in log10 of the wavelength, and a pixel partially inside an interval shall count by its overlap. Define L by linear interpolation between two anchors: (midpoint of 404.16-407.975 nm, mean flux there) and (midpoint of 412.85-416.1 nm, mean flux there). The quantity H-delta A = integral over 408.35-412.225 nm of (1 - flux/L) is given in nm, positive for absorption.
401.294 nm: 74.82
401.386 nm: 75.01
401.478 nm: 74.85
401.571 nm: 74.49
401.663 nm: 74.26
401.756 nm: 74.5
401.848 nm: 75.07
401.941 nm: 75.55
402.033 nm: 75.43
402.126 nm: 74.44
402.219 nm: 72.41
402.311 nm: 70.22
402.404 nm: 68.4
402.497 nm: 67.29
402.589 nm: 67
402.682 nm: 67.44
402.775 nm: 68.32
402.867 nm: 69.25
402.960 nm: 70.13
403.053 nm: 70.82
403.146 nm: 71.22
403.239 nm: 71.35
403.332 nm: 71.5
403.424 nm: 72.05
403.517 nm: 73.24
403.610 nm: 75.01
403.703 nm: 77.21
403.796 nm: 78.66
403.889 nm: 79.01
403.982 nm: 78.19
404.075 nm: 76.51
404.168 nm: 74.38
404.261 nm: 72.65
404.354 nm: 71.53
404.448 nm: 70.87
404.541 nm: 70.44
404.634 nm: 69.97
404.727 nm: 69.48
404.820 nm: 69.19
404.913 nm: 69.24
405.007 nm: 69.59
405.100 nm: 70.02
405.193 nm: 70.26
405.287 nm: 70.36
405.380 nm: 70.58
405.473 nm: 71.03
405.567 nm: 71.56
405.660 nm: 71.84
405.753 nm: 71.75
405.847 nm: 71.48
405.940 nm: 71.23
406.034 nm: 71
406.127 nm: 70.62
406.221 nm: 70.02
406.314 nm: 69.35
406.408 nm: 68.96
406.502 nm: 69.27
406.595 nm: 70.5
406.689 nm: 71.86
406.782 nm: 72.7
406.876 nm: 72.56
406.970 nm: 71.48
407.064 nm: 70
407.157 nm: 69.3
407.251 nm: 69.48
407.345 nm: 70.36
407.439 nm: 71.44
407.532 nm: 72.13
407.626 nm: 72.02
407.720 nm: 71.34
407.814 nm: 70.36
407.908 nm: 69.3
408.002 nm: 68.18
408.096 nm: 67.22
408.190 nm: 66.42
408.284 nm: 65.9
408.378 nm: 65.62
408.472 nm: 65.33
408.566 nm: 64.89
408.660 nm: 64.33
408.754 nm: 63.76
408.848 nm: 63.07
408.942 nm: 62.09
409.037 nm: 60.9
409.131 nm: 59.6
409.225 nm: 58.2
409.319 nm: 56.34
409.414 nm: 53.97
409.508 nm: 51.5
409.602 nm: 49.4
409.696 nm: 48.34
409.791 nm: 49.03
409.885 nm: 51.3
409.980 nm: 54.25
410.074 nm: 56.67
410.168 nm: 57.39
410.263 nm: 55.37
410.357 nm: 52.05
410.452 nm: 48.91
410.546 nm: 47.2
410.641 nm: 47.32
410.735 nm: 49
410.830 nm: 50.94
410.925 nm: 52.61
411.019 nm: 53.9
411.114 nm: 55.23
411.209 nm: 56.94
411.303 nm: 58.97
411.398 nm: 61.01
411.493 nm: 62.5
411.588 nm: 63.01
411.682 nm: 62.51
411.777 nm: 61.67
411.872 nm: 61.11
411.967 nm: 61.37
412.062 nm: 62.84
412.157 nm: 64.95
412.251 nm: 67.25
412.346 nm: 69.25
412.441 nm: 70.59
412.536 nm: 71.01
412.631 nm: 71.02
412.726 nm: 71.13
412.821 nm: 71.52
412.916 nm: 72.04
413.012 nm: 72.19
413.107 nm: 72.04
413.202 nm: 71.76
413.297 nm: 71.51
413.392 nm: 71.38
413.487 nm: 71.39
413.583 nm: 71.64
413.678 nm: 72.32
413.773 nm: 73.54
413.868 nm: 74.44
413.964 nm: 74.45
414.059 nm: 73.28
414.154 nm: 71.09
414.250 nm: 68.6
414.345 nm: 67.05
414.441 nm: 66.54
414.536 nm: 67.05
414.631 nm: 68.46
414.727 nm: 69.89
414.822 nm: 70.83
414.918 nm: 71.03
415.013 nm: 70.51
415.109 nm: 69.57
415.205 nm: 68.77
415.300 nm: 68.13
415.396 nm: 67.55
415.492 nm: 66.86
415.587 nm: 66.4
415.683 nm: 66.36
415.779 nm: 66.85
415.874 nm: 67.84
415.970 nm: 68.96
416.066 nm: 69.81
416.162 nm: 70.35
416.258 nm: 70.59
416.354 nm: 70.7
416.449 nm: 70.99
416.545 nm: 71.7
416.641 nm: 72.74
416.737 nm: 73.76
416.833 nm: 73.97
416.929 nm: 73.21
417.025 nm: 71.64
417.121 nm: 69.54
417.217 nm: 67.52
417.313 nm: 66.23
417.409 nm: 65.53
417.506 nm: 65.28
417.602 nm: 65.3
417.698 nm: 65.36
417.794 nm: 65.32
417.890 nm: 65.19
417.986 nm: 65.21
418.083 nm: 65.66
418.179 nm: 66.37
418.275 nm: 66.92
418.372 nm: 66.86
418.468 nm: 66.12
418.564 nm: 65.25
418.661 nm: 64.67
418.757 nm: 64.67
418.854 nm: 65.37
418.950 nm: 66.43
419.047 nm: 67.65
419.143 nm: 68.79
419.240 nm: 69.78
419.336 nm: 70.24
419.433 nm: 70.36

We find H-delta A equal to 0.72 nm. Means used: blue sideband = 70.7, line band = 57.2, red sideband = 70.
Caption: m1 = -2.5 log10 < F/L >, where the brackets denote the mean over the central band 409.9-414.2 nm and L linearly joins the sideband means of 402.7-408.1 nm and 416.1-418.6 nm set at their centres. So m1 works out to 0.10 mag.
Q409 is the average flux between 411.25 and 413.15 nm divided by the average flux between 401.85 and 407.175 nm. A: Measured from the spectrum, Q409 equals 0.9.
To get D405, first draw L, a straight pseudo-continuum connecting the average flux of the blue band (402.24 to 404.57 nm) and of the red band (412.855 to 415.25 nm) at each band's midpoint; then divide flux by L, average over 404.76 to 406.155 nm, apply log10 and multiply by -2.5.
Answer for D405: 0.02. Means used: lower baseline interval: 72.1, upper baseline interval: 70.8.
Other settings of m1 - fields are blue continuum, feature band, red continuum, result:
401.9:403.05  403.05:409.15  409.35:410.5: -0.14 mag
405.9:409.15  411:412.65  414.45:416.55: 0.09 mag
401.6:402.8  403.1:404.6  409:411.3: -0.09 mag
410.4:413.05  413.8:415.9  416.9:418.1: -0.08 mag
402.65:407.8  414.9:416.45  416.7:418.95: -0.02 mag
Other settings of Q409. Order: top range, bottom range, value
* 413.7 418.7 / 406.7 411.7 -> 1.13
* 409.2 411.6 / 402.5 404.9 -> 0.74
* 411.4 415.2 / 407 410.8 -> 1.14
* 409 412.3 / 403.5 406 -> 0.78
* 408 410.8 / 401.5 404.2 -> 0.79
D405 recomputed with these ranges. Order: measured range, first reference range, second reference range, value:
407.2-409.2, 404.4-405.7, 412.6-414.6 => 0.06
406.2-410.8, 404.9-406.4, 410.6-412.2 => 0.04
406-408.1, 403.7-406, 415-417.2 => 0.02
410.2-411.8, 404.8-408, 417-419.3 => 0.24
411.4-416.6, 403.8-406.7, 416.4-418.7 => 0.00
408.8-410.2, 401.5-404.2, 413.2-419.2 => 0.27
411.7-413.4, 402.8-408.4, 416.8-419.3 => 0.01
